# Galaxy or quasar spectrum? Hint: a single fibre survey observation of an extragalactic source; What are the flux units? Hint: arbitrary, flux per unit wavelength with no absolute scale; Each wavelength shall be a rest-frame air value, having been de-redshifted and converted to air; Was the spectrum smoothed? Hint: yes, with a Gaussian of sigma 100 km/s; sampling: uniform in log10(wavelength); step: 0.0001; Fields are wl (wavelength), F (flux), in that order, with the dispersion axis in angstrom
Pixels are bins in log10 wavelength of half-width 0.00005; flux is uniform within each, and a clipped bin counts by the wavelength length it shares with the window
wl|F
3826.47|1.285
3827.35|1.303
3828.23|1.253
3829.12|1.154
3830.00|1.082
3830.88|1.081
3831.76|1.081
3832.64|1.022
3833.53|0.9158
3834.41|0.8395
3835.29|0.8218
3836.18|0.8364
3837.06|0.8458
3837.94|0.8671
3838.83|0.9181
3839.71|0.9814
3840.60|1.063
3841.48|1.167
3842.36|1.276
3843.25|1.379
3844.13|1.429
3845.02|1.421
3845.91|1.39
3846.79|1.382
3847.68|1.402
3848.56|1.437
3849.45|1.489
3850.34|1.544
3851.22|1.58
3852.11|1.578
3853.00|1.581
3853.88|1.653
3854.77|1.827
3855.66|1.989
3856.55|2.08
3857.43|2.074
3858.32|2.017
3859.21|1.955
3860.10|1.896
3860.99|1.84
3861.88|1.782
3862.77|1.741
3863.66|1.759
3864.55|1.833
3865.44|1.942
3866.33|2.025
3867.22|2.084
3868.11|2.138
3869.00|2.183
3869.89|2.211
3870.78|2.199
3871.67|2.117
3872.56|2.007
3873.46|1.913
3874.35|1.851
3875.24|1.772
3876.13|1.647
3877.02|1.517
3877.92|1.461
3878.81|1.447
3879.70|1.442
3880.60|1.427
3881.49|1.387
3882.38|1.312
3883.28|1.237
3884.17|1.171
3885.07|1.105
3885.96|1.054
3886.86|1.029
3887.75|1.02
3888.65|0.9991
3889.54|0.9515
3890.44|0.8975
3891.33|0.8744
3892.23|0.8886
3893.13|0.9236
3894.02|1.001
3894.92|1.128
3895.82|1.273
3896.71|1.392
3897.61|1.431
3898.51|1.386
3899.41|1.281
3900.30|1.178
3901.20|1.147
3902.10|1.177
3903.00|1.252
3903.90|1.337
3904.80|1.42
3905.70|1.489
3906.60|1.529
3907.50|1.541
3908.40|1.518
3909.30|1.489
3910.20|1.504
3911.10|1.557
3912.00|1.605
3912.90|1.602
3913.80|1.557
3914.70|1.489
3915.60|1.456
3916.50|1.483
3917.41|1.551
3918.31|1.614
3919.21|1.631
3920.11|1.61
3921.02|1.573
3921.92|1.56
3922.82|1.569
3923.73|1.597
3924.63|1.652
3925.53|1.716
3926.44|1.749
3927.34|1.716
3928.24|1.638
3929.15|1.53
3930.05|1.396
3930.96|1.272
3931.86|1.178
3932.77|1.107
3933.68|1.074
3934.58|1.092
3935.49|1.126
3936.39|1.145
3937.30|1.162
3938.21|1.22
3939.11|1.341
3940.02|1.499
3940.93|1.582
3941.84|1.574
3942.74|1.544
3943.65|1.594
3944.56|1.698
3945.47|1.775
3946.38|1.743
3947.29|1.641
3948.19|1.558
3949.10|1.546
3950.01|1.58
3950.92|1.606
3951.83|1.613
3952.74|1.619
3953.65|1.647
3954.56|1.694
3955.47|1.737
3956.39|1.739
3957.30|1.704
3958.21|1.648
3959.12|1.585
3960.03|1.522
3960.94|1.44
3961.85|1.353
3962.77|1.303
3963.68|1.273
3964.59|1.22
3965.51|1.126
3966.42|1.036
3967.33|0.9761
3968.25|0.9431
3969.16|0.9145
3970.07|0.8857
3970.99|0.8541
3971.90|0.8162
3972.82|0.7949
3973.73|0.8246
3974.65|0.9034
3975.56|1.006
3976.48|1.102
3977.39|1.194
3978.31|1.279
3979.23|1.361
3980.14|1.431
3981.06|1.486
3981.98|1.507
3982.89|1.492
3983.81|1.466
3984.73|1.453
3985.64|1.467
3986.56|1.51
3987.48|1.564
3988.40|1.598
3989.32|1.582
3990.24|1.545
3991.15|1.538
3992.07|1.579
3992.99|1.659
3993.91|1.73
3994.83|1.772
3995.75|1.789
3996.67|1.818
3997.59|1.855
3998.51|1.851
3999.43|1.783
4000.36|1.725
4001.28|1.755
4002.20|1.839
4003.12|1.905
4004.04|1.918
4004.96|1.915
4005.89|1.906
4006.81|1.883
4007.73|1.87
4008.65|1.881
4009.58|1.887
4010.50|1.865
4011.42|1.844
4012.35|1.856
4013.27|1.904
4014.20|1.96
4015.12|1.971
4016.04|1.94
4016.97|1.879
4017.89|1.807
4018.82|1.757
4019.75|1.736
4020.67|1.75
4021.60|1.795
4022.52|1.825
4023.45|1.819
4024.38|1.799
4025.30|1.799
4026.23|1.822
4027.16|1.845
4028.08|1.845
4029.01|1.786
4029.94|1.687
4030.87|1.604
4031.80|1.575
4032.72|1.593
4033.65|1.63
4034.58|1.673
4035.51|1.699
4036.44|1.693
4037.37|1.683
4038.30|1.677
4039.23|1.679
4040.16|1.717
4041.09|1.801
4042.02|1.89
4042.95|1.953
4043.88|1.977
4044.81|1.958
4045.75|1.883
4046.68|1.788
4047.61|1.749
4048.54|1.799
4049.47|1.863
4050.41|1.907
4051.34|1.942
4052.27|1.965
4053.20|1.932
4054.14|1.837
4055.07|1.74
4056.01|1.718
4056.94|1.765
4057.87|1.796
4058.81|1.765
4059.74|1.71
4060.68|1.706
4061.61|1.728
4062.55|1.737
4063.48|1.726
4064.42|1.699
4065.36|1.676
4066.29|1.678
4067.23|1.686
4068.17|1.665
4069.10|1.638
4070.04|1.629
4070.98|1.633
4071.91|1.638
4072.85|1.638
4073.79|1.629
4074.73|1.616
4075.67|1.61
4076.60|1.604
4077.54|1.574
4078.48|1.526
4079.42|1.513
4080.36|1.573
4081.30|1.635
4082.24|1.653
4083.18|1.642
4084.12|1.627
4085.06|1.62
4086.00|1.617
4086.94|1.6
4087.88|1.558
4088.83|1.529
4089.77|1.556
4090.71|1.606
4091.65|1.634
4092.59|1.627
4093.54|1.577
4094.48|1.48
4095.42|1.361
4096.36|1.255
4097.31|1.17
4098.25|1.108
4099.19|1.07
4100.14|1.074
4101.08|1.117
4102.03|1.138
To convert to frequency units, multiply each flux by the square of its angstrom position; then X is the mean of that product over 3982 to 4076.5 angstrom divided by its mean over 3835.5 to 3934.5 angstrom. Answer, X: 1.27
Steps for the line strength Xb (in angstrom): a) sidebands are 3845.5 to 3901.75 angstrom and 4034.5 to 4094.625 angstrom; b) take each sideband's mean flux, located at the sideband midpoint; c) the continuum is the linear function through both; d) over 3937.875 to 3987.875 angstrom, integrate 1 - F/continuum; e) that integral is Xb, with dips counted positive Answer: 7.3 angstrom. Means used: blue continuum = 1.54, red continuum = 1.7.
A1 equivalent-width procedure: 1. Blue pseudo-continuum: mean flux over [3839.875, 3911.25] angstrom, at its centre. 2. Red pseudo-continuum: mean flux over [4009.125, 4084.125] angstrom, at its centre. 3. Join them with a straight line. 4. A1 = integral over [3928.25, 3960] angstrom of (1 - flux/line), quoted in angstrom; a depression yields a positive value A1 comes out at 2.3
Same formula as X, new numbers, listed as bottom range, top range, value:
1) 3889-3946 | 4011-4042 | 1.34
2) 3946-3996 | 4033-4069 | 1.32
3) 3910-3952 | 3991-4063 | 1.26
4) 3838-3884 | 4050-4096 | 1.12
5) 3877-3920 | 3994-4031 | 1.47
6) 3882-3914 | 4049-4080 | 1.48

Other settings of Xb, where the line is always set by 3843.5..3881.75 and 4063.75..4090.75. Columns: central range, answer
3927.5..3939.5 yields 3.1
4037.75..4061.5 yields -2.7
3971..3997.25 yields 4.4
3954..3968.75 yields 2.6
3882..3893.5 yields 4.7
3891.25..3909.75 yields 4.8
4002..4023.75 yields -2.7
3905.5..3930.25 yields 2.1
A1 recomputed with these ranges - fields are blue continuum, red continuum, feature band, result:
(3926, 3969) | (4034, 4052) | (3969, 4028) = 1.1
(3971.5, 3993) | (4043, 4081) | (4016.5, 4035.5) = -2.4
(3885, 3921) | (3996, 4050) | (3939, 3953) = -1.0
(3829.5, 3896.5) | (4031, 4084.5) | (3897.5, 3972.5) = 5.6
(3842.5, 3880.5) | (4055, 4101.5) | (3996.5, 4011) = -1.9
